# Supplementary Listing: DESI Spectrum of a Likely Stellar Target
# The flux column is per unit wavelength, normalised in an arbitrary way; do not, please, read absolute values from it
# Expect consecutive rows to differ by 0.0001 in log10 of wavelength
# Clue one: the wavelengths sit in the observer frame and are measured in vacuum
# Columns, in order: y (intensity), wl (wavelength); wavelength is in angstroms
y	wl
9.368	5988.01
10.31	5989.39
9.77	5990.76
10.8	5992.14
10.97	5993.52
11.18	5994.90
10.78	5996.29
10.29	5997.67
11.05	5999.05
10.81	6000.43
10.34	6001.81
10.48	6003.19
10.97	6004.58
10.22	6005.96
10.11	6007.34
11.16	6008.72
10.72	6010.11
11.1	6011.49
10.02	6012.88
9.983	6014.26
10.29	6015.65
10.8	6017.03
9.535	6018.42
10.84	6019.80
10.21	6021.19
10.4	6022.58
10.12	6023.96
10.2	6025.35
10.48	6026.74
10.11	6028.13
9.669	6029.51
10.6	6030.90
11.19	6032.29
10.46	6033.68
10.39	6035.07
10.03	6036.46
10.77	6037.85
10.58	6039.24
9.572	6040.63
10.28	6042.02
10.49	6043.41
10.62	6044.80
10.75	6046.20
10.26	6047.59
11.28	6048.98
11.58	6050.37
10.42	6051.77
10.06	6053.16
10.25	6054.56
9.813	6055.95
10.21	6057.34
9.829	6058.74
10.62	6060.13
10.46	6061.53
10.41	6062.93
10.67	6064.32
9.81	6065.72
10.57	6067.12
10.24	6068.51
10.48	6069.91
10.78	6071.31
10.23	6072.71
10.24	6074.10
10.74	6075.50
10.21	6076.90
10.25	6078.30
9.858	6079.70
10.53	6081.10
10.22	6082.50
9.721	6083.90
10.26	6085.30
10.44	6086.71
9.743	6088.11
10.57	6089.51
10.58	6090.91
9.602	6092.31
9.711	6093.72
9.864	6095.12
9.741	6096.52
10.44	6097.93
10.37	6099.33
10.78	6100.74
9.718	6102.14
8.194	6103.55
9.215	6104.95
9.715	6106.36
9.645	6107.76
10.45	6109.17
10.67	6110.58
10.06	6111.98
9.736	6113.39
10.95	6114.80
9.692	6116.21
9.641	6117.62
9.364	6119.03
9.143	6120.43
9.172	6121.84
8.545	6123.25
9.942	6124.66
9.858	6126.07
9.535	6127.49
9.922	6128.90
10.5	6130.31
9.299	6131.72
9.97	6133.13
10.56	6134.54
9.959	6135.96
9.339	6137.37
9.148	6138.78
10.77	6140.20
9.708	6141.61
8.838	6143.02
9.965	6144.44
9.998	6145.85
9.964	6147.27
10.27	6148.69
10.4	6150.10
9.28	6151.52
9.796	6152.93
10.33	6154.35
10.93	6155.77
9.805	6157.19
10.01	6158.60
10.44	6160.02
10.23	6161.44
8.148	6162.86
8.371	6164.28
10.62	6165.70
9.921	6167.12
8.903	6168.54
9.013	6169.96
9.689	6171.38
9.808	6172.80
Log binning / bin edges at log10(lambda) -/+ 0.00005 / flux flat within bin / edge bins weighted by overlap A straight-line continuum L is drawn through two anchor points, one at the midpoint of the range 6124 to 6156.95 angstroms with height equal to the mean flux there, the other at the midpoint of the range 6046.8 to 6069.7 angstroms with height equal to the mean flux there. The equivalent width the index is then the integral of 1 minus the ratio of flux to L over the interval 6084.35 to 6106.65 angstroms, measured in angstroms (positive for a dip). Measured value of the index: 0.6 angstroms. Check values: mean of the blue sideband 10.4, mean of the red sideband 9.92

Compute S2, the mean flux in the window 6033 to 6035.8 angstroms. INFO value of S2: 10.4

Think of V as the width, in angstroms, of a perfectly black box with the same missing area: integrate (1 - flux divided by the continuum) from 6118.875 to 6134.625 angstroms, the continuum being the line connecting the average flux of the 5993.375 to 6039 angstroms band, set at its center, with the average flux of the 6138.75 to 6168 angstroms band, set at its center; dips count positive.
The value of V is 0.6 angstroms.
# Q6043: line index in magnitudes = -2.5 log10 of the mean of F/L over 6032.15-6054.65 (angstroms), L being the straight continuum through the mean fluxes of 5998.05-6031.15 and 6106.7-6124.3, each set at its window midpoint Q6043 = -0.03 mag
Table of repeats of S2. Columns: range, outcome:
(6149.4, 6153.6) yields 9.83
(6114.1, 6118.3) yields 10.1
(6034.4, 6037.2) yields 10.2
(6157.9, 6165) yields 9.43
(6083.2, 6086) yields 10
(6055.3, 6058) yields 10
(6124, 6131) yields 9.94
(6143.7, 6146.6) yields 9.95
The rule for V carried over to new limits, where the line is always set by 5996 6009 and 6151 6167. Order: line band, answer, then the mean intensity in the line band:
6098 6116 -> 0.2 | 9.97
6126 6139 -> 0.2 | 9.83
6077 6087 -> 0.0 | 10.2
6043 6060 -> -0.2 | 10.5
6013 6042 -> 0.5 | 10.3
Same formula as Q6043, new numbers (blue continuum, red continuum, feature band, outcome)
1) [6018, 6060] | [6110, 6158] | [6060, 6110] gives 0.00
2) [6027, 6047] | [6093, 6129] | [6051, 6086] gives -0.02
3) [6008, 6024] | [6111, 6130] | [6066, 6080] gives -0.03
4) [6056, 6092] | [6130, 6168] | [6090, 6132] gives 0.03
